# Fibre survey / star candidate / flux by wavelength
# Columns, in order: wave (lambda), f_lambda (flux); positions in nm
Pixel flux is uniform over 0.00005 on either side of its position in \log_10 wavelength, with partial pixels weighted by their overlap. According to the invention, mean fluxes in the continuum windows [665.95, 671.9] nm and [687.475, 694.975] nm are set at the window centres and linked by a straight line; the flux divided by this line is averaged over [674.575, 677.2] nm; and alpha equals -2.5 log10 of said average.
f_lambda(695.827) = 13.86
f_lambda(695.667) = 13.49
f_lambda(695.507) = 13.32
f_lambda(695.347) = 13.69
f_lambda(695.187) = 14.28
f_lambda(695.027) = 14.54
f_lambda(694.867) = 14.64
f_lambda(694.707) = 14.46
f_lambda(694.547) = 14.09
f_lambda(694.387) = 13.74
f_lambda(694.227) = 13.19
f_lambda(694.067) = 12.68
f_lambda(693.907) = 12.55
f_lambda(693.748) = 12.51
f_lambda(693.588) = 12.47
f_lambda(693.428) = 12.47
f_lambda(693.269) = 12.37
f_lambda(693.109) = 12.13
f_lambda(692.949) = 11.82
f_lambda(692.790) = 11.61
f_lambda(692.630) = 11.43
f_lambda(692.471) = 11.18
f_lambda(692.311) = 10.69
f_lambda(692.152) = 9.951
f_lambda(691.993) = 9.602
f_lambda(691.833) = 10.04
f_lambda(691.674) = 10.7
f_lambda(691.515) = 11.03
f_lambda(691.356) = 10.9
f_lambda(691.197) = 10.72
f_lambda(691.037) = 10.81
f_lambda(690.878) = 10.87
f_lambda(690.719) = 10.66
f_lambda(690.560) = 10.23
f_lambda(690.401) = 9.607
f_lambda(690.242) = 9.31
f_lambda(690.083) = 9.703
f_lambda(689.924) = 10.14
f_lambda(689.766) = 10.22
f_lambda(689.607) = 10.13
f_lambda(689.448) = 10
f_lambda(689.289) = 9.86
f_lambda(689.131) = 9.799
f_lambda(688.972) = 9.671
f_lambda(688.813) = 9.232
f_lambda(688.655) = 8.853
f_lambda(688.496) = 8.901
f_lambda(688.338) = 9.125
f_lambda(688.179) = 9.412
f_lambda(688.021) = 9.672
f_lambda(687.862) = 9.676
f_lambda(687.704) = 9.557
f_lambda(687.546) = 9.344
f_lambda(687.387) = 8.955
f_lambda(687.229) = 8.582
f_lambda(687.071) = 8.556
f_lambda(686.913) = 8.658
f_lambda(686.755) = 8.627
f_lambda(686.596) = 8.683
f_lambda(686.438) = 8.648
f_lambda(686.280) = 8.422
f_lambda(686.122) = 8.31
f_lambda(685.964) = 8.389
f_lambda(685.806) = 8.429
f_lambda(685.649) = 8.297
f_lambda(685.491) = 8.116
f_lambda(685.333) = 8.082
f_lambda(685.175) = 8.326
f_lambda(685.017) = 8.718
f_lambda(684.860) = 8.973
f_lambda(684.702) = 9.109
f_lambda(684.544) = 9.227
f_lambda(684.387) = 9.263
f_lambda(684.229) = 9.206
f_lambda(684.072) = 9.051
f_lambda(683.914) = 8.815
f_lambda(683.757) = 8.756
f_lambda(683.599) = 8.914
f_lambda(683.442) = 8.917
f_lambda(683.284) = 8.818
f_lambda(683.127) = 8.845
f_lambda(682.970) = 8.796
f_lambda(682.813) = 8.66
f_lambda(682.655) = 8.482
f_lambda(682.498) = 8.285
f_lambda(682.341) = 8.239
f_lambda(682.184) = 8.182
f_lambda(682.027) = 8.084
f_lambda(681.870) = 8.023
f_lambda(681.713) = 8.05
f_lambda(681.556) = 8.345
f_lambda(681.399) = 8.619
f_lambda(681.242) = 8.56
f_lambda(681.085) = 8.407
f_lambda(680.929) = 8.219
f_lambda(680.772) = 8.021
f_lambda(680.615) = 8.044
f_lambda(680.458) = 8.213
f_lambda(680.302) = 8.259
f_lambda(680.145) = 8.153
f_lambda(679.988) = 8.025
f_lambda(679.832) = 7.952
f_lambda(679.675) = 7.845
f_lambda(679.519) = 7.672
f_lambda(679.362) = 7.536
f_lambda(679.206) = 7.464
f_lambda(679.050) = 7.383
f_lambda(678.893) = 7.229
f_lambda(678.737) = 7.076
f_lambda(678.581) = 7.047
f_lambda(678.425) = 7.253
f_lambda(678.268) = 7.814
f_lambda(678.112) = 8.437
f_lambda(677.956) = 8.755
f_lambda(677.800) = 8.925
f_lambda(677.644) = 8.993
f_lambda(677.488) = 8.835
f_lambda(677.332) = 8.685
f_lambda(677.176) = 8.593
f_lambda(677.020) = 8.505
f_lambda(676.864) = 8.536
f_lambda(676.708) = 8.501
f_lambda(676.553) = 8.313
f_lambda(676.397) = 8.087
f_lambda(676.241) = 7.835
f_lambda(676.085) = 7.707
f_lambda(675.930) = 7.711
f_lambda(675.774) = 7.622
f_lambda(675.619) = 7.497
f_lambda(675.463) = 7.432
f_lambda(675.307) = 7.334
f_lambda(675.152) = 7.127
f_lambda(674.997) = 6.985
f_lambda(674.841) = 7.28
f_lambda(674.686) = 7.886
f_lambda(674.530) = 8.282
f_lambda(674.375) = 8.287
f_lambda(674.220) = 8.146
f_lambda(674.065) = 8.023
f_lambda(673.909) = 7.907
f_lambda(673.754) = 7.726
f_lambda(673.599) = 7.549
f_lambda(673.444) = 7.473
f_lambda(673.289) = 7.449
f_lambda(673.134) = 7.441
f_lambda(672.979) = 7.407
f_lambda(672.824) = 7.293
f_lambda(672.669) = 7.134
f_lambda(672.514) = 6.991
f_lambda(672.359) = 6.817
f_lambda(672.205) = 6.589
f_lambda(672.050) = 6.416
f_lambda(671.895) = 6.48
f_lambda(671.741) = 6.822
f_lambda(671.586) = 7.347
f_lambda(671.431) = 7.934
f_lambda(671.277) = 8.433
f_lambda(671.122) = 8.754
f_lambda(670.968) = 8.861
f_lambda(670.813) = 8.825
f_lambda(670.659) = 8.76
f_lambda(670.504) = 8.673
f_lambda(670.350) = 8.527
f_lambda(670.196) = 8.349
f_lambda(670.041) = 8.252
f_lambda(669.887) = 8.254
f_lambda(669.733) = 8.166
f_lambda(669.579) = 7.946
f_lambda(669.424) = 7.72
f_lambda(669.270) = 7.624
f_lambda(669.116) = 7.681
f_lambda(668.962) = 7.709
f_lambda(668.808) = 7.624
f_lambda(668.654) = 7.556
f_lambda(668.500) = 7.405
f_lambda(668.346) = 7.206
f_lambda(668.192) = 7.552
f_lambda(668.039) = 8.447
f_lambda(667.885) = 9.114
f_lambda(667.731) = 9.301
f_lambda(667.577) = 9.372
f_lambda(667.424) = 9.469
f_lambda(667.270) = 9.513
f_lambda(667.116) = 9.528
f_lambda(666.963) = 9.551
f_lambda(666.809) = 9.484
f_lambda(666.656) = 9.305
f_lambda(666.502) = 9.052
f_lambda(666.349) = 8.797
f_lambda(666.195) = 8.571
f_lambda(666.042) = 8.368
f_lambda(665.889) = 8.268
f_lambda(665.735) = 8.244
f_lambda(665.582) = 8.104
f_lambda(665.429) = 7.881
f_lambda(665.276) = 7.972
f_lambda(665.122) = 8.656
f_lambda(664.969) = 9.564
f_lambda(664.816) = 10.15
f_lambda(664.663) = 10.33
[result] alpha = 0.18 mag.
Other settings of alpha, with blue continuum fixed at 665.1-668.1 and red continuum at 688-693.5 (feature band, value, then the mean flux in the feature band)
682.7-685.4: 0.13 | 8.85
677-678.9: 0.17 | 8.19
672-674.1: 0.26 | 7.3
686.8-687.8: 0.14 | 8.95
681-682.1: 0.18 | 8.3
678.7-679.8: 0.27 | 7.49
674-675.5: 0.21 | 7.68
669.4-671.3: 0.08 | 8.44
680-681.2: 0.19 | 8.19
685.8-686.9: 0.19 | 8.51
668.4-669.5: 0.18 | 7.61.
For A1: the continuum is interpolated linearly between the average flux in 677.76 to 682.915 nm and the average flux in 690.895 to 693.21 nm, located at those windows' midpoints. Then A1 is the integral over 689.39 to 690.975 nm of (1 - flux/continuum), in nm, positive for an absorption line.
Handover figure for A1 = 0.05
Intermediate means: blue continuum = 8.04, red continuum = 10.9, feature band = 10.1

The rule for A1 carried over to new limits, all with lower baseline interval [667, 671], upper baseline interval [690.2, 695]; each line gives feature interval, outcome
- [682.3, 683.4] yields 0.18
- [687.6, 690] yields 0.33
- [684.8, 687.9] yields 0.62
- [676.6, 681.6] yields 0.85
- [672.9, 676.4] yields 0.58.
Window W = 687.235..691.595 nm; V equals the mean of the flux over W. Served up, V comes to 9.85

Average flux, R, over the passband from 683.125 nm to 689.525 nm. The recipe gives 8.95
